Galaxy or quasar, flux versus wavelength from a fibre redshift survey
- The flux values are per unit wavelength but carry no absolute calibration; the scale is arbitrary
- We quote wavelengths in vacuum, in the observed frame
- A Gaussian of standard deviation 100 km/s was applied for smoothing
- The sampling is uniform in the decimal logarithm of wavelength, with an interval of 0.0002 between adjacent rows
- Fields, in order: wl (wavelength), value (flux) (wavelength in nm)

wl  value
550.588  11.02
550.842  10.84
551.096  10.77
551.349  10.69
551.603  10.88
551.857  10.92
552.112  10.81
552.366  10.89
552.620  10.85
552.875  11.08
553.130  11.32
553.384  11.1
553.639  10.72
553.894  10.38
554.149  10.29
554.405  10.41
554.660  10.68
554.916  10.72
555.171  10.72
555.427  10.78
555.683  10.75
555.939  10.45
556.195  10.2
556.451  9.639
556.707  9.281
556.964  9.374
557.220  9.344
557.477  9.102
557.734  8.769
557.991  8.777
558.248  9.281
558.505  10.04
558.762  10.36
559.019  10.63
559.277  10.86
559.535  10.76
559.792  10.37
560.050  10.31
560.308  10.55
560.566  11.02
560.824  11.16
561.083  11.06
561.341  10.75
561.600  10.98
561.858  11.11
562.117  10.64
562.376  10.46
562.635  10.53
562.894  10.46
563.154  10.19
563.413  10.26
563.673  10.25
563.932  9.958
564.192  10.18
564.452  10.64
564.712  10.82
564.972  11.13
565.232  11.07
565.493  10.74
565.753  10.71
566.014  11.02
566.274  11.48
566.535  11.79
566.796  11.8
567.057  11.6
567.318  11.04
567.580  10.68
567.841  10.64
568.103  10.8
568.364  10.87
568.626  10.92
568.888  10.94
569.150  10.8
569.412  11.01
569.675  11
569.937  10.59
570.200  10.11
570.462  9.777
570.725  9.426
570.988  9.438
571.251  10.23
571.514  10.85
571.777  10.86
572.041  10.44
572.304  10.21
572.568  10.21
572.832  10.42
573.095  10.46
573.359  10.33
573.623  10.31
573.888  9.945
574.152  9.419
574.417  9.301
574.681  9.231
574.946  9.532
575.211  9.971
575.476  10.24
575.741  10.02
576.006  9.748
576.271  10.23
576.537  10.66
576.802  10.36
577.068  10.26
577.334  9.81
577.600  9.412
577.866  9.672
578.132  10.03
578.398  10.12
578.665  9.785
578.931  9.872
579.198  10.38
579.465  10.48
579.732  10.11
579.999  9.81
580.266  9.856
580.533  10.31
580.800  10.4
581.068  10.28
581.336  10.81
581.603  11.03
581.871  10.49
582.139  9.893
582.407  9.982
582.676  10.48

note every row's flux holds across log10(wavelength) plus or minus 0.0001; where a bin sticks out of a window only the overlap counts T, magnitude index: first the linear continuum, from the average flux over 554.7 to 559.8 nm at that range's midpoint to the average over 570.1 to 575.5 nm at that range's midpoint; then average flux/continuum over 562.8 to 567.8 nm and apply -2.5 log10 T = -0.08 mag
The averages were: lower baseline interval 10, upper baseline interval 10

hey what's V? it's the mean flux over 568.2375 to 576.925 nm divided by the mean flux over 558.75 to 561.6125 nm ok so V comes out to 1.0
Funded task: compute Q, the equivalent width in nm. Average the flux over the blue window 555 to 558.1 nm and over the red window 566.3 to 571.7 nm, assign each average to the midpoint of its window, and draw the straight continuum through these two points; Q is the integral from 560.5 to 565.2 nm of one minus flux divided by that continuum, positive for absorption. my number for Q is -0.18 nm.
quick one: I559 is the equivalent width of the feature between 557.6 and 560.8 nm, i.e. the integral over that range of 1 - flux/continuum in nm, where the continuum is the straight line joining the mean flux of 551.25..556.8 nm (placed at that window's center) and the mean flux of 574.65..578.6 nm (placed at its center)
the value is 0.09 nm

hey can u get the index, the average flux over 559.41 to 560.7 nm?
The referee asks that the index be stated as 10.6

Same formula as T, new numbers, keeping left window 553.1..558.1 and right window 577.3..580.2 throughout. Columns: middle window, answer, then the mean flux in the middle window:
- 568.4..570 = -0.09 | 10.9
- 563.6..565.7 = -0.06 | 10.6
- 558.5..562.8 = -0.06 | 10.7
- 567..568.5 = -0.09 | 10.9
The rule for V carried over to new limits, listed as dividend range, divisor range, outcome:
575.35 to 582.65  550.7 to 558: 0.98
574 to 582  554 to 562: 0.98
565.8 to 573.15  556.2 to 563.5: 1.05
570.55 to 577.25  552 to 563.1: 0.97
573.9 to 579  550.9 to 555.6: 0.92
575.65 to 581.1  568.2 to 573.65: 0.96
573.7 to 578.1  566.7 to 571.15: 0.93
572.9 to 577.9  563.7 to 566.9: 0.91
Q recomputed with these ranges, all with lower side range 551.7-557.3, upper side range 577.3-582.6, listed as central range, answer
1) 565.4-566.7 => -0.11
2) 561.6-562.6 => -0.03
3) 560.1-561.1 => -0.05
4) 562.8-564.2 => 0.02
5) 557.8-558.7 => 0.09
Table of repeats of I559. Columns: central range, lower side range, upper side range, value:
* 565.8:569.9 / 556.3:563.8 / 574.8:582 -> -0.36 nm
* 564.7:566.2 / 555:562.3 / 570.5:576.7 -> -0.11 nm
